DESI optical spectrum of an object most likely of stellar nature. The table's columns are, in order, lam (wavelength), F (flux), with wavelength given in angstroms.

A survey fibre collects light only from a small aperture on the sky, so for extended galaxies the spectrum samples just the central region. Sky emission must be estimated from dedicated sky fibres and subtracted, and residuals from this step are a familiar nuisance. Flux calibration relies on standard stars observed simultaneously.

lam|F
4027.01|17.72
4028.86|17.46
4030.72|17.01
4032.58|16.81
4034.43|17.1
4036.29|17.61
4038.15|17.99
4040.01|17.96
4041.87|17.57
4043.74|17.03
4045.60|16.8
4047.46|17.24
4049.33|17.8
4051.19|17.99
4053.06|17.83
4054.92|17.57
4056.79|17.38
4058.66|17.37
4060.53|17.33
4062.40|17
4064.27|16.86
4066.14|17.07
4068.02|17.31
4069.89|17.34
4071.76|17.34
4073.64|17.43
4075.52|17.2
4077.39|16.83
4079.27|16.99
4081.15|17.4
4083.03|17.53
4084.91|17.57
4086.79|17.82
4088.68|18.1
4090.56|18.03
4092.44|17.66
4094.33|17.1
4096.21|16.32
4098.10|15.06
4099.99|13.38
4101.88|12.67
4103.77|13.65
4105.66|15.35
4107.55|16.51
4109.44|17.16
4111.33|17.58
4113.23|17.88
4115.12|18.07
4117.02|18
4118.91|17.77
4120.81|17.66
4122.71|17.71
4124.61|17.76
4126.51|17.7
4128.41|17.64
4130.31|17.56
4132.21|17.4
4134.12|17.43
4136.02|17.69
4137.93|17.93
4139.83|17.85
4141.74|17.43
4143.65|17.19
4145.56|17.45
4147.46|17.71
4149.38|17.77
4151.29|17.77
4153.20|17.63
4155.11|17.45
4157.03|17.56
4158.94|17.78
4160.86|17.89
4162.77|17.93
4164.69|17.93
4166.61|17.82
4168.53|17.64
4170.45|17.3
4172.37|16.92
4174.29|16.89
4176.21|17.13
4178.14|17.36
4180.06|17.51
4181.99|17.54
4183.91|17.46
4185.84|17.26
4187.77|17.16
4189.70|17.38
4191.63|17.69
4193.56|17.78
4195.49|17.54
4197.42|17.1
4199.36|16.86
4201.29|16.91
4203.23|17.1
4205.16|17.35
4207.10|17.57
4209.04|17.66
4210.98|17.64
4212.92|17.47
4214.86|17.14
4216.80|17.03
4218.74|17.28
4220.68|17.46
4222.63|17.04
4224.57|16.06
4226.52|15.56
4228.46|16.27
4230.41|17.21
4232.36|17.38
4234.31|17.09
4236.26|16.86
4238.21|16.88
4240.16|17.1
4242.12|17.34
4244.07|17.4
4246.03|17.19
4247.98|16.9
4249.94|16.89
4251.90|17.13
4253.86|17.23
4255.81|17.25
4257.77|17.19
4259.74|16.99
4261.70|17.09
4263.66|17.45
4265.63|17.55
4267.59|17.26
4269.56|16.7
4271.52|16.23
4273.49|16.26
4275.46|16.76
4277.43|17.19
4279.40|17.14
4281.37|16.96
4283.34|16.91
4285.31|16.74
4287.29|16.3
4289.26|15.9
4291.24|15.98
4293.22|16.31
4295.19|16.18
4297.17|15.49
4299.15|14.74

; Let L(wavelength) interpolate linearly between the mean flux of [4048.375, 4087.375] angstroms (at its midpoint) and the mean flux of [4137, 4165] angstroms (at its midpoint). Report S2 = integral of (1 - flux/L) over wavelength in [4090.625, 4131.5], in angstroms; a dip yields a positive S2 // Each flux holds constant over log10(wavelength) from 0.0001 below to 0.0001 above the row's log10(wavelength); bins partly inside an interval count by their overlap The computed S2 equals 1.9 angstroms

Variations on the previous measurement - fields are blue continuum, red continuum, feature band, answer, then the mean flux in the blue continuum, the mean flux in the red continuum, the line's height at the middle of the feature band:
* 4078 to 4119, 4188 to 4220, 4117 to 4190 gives -2.3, 16.7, 17.3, 17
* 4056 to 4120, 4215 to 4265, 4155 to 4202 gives -1.3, 16.9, 17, 17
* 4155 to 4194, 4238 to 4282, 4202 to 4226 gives 0.1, 17.5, 17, 17.3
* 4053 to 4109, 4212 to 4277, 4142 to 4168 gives -1.3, 16.8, 17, 16.9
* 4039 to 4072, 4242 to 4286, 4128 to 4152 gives -0.5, 17.4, 17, 17.2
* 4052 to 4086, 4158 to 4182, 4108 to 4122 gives -0.2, 17.3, 17.5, 17.4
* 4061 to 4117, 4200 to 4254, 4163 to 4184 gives -0.6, 16.8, 17.1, 17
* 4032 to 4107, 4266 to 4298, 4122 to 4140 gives -0.9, 17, 16.5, 16.8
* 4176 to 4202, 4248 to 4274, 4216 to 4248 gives 0.4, 17.3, 17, 17.2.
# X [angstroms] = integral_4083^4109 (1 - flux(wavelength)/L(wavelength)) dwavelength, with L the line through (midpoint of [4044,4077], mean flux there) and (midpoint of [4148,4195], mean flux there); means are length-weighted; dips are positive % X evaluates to 1.8 angstroms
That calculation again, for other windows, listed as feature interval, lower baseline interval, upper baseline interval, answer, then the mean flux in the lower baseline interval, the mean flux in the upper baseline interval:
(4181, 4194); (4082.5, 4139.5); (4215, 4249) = -0.4 angstroms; 17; 17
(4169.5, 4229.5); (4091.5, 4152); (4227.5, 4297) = -0.9 angstroms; 17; 16.9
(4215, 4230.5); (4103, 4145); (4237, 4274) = 0.4 angstroms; 17.3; 17.1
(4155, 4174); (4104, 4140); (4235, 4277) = -0.3 angstroms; 17.4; 17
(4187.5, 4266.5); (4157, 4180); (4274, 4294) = -0.4 angstroms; 17.5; 16.6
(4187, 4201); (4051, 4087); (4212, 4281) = -0.2 angstroms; 17.3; 17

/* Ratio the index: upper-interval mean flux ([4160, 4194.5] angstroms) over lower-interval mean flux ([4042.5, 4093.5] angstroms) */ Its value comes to 1.0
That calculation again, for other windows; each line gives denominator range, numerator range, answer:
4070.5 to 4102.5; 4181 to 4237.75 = 1.02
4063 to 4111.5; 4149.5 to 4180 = 1.05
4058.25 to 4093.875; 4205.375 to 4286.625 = 0.98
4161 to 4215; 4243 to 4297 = 0.97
